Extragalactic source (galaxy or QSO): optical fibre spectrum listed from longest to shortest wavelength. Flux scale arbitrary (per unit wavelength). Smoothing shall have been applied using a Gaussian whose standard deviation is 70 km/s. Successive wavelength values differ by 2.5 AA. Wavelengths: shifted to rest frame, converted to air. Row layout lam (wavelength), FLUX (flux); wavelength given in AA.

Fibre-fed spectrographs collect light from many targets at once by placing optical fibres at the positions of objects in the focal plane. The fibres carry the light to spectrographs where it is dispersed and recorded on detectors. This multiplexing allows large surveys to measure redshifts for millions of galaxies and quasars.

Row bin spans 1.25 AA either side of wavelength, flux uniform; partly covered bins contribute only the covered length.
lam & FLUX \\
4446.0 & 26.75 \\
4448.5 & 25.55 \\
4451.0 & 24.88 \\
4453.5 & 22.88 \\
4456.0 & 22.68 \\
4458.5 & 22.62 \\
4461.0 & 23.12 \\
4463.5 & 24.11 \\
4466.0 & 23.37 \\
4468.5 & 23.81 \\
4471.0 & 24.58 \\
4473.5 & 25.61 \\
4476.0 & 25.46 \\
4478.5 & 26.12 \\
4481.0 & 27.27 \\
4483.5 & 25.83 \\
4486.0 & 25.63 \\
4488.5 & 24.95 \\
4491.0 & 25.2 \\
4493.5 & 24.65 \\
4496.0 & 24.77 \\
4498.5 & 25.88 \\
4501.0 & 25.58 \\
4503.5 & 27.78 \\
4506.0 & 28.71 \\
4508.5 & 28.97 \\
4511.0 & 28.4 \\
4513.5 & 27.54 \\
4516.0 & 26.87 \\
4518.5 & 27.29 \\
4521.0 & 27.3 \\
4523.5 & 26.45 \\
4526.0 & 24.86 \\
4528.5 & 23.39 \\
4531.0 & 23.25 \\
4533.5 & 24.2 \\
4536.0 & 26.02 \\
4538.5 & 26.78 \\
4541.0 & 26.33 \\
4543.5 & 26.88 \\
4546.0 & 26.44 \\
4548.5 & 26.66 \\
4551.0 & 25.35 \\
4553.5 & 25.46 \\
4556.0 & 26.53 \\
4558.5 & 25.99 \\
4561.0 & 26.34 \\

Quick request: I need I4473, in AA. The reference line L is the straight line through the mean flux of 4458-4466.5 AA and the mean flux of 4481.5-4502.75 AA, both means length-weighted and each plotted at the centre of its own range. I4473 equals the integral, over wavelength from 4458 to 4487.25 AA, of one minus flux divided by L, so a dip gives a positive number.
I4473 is -0.92 AA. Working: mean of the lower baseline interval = 23.4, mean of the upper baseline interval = 25.4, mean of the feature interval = 24.8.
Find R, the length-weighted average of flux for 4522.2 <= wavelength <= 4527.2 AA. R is 25.7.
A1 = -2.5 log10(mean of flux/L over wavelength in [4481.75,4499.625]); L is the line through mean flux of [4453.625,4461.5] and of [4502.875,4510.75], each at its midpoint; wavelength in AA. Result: 0.055 mag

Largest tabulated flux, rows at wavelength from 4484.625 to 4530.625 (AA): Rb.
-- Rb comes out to 28.97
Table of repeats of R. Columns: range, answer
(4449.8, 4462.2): 23.2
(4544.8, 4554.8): 26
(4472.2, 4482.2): 26.1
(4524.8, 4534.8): 23.9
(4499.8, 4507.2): 27.4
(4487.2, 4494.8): 24.9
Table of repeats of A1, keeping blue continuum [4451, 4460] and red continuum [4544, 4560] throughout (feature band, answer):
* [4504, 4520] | -0.128 mag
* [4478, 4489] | -0.091 mag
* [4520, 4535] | 0.019 mag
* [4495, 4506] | -0.080 mag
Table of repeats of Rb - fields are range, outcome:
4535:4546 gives 26.88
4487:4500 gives 25.88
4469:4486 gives 27.27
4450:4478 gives 25.61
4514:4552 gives 27.3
